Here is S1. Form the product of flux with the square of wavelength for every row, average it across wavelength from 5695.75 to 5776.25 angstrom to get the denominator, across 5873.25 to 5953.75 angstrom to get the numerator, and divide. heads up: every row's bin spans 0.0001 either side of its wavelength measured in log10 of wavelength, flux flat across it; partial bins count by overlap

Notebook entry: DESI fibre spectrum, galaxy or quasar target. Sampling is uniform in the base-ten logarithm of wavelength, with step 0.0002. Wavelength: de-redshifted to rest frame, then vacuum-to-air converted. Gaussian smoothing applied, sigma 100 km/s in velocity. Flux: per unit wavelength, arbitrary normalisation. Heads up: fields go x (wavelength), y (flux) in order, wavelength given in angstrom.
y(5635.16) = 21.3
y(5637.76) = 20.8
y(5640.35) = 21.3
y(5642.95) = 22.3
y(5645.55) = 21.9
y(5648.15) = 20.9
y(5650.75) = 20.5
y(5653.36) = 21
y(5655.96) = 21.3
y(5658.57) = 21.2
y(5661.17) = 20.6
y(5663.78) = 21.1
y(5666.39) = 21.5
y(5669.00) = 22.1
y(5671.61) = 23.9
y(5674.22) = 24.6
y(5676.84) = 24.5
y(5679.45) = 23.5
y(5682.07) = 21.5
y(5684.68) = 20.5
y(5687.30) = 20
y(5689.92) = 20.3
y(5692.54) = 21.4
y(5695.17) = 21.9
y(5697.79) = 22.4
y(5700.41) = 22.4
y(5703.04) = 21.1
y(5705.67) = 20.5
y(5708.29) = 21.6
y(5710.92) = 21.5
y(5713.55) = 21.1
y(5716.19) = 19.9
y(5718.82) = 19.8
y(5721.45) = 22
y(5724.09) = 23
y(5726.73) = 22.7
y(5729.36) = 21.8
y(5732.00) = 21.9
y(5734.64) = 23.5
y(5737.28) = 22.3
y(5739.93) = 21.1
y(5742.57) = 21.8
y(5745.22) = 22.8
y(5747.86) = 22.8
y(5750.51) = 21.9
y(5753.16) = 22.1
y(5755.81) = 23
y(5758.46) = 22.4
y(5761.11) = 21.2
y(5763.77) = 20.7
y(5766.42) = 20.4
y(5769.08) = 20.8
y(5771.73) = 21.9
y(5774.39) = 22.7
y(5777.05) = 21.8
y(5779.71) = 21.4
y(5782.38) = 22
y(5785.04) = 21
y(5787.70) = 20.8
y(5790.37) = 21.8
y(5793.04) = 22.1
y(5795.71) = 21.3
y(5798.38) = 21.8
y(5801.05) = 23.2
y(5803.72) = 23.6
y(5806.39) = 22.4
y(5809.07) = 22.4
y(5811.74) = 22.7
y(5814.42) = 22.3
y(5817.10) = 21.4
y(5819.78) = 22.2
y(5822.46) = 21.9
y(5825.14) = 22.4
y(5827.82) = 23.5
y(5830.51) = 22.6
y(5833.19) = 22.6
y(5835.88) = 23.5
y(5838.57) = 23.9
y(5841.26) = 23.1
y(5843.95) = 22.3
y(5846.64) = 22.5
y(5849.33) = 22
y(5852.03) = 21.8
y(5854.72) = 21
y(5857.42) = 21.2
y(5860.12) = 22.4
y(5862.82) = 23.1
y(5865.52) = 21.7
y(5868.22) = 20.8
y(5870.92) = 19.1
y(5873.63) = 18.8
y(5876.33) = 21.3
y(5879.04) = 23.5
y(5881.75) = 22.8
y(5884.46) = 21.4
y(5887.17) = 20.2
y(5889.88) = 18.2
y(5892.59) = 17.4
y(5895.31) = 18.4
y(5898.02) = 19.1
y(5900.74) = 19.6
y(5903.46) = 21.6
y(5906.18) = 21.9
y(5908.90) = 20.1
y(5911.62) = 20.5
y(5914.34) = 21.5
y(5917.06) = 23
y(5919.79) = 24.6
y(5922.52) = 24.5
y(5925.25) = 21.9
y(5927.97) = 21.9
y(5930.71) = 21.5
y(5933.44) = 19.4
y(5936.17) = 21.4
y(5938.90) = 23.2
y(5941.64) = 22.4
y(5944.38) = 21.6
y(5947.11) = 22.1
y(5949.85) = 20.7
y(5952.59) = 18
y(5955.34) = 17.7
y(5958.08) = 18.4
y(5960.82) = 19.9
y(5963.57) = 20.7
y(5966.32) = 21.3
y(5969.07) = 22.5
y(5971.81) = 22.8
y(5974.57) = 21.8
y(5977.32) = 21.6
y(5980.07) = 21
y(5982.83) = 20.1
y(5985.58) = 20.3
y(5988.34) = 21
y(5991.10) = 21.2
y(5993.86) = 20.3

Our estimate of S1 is 1.03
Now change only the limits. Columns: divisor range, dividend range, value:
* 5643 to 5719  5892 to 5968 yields 1.06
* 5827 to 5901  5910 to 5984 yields 1.03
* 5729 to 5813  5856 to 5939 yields 1.00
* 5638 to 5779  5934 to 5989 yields 1.05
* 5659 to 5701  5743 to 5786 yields 1.02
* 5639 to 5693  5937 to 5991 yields 1.07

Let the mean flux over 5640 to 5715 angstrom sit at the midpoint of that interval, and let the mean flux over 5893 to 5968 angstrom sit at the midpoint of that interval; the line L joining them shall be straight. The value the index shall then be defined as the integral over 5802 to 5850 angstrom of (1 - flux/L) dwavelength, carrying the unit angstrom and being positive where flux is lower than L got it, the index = -3.1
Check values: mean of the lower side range 21.7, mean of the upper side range 21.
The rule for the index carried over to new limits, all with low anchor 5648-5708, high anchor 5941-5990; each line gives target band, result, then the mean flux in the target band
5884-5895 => 1.0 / 19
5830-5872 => -1.9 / 22.1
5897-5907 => 0.2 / 20.5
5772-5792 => -0.3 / 21.7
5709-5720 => 0.5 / 20.6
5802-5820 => -1.0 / 22.5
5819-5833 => -0.9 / 22.5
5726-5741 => -0.5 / 22.2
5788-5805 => -0.7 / 22.2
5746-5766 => -0.5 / 22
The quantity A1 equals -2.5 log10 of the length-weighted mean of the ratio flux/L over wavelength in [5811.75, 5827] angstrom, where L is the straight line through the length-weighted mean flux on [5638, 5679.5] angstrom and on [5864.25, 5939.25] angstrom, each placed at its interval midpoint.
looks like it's -0.04 mag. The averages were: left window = 21.9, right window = 21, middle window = 22.1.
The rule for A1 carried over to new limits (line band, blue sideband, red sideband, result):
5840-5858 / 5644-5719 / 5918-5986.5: -0.03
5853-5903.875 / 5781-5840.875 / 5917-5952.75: 0.08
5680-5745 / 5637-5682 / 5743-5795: 0.02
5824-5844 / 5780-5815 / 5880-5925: -0.07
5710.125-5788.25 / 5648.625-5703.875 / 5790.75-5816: 0.02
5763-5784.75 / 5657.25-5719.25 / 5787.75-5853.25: 0.03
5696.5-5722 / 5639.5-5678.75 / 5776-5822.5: 0.04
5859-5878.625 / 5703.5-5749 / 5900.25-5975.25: 0.02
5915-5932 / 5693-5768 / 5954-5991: -0.09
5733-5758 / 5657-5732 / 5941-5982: -0.04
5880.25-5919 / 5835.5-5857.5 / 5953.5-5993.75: 0.06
